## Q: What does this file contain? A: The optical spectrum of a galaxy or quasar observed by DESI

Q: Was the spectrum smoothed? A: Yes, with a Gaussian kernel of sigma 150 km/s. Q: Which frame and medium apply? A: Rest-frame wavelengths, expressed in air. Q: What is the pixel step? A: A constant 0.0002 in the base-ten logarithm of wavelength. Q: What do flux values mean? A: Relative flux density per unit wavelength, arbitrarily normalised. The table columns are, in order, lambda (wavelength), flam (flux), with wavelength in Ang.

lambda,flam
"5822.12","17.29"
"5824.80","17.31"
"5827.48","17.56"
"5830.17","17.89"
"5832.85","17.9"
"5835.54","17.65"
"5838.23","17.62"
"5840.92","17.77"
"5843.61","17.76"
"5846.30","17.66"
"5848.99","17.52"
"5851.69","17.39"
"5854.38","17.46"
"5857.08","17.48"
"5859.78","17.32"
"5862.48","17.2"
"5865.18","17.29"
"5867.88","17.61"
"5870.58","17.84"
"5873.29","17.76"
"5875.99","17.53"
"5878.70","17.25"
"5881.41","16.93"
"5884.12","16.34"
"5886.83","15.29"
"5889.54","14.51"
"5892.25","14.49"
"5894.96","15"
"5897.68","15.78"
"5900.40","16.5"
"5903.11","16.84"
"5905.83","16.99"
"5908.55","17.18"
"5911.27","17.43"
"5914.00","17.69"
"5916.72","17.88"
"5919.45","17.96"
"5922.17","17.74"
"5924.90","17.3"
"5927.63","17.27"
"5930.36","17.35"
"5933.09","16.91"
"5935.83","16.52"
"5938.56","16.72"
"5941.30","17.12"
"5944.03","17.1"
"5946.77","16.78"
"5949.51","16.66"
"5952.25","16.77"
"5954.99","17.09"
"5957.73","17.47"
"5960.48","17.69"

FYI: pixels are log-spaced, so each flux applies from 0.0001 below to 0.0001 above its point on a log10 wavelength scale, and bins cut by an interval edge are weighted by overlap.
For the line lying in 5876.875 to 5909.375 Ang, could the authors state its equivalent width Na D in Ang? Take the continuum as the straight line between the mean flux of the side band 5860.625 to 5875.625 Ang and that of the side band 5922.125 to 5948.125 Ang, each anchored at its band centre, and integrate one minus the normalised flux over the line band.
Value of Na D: 2.36 Ang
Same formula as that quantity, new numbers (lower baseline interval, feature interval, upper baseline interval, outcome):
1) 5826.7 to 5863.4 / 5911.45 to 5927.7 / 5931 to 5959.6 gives -0.52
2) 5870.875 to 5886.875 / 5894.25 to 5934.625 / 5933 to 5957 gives -0.34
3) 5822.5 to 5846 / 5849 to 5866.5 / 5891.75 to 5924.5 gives 0.04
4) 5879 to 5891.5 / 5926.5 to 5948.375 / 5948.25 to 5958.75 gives -0.32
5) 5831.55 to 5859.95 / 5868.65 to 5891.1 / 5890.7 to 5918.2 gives 0.43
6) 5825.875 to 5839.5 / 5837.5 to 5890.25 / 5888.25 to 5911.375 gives -0.85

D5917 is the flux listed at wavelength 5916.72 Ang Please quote 17.88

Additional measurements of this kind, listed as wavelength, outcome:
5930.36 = 17.35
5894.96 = 15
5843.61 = 17.76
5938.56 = 16.72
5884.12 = 16.34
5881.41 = 16.93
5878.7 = 17.25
